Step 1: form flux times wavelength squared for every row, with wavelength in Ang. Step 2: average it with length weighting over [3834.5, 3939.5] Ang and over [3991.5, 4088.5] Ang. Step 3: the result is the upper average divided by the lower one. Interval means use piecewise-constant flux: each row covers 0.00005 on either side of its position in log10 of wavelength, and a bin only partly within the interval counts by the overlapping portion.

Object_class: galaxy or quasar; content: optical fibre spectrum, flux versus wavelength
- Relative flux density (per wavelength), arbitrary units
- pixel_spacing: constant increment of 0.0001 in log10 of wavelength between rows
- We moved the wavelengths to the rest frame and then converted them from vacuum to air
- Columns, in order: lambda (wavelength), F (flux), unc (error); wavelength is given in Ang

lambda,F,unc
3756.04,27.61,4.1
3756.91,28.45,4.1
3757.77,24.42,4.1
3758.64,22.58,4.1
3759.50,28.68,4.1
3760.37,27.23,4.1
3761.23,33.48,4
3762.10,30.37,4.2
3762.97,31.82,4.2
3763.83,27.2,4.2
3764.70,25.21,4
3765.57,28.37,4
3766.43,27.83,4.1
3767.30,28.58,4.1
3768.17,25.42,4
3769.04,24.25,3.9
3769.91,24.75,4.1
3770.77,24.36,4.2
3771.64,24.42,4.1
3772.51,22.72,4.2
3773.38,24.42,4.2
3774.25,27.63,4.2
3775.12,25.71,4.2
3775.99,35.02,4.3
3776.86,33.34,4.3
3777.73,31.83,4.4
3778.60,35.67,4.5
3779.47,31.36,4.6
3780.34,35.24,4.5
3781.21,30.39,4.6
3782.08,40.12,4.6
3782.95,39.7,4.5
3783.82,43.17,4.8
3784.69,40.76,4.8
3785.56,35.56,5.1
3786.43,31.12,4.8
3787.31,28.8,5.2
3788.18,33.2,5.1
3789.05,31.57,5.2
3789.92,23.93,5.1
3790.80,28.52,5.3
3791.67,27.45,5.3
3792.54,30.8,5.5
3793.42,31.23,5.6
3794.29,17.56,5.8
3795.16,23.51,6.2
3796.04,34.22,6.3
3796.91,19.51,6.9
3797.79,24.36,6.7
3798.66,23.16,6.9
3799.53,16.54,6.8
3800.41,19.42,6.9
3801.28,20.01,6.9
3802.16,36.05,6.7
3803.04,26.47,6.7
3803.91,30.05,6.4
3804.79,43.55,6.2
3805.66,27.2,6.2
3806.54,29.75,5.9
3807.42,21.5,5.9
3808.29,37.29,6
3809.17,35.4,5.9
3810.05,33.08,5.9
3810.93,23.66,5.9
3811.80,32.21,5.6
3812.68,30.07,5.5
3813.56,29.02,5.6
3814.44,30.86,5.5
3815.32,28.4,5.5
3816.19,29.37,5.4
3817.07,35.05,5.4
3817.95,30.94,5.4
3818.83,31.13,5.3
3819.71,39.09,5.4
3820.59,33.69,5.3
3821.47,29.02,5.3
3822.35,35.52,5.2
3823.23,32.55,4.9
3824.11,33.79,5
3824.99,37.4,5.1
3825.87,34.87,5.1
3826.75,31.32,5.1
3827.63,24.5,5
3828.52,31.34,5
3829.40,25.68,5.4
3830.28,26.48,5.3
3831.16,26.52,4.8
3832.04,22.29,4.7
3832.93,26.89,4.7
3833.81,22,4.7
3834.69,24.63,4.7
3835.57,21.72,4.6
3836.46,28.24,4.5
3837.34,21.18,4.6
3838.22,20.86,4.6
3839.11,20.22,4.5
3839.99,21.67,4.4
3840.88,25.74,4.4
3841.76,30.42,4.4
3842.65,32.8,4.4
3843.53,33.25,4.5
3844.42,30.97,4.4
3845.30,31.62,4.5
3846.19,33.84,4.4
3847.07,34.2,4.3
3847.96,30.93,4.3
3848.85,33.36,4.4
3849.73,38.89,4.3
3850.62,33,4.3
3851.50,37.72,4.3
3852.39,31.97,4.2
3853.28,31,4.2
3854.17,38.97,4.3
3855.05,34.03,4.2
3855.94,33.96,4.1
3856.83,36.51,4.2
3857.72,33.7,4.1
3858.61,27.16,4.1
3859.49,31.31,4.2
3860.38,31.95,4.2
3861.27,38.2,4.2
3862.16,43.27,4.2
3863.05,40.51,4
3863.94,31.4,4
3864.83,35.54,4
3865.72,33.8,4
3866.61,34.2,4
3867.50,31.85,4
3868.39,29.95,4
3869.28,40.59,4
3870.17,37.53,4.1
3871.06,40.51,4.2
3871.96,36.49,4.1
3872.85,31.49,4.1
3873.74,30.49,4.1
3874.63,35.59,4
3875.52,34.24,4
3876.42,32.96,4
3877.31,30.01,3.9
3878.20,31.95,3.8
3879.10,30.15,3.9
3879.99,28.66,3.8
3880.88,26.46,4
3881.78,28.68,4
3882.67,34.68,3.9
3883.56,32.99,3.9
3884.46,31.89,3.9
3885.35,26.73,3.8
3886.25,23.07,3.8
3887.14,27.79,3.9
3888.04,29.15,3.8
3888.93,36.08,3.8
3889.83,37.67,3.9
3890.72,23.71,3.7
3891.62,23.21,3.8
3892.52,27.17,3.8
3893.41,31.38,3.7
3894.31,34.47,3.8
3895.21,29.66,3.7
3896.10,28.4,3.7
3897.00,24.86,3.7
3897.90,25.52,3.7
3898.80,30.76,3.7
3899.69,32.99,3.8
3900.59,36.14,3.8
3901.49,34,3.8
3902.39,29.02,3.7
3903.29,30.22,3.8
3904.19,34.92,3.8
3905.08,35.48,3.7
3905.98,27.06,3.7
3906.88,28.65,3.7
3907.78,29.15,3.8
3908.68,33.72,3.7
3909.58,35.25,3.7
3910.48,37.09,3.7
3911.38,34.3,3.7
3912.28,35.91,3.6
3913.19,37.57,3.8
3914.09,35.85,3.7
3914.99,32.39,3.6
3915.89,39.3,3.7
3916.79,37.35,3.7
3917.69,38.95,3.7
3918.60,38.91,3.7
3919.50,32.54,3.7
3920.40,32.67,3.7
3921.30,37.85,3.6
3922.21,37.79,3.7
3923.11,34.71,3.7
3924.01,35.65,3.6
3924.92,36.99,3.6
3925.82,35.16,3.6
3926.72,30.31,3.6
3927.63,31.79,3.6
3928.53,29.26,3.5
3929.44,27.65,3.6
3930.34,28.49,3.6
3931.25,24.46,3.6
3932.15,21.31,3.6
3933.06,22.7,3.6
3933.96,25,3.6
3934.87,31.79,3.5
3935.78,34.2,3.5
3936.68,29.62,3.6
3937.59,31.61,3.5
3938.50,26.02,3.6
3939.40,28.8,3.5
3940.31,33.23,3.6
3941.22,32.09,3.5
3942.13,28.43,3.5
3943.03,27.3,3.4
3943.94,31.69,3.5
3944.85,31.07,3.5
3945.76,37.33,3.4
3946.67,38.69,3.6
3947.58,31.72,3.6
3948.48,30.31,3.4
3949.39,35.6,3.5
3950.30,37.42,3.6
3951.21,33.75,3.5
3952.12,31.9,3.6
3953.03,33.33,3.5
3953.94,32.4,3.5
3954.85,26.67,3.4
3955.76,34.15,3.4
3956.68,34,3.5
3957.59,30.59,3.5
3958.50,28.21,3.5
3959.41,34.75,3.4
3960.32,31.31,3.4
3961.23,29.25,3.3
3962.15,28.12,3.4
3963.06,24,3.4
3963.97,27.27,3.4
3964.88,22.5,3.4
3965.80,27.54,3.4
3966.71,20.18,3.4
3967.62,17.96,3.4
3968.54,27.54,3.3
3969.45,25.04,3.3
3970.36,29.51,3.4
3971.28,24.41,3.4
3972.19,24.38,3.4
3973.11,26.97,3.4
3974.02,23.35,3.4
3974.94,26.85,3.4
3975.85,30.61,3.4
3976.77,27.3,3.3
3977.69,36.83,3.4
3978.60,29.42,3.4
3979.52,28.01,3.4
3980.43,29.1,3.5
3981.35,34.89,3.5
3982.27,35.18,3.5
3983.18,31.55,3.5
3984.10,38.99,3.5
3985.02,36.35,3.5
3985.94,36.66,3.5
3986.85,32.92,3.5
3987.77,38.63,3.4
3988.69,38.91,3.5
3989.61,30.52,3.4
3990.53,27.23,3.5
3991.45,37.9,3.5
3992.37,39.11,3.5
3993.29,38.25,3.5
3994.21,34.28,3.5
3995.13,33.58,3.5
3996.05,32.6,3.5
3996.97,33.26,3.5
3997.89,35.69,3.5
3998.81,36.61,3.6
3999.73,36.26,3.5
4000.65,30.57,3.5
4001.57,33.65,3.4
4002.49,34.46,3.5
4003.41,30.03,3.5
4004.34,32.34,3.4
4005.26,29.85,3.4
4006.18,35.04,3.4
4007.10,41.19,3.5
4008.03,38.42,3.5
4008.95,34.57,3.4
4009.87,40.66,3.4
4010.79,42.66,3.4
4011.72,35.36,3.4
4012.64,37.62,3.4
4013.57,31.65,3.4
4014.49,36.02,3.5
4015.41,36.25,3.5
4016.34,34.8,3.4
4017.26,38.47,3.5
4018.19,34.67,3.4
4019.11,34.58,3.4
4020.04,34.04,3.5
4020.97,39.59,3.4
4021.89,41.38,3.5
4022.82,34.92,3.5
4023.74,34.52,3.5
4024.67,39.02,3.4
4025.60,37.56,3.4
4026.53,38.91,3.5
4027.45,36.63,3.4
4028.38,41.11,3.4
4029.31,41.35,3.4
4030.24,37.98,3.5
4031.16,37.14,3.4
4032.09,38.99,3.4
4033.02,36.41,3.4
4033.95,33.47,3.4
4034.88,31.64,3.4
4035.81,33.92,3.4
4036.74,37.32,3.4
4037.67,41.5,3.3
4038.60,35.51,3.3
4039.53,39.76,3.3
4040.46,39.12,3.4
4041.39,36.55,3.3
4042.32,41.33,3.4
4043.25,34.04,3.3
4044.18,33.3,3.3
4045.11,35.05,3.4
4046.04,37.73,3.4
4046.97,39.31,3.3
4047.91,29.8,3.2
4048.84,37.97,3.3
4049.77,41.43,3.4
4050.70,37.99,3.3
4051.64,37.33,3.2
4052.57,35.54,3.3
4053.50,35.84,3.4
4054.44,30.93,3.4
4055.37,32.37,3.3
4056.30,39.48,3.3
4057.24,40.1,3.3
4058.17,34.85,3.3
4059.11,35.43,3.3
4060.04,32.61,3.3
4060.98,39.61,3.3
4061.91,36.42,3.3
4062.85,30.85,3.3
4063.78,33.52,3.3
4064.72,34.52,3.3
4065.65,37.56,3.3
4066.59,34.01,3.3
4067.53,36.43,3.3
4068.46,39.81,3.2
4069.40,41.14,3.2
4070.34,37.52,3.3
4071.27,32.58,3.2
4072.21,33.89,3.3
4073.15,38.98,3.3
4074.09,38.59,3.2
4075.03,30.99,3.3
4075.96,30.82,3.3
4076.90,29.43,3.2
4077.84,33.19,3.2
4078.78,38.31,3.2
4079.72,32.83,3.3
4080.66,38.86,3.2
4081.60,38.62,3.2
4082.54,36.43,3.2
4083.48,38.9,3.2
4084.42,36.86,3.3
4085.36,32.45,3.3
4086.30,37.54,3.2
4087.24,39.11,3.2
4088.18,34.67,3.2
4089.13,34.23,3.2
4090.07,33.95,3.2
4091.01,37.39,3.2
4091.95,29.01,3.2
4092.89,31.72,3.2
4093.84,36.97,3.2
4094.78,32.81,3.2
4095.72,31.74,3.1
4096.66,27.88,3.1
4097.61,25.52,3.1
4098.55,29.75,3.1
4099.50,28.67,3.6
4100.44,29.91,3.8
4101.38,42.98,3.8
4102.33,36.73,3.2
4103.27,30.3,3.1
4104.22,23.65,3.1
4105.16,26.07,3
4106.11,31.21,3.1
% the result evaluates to 1.2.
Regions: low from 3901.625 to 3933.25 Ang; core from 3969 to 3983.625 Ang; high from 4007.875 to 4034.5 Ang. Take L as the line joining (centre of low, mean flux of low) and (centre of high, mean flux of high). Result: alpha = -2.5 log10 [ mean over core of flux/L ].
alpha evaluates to 0.22 mag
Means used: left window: 33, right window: 37.2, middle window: 29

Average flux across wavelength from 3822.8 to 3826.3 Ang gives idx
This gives 34.7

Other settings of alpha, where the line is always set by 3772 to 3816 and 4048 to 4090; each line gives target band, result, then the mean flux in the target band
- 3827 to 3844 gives 0.20 mag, 25.7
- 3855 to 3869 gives -0.10 mag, 34.3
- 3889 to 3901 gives 0.08 mag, 29.9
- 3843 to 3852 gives -0.09 mag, 33.8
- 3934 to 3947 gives 0.06 mag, 31.3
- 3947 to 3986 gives 0.13 mag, 29.9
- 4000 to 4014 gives -0.02 mag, 35.2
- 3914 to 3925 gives -0.11 mag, 36.2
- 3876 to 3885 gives 0.03 mag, 30.8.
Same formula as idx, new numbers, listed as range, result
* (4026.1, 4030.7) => 39.2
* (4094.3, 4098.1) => 29.6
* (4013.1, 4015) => 34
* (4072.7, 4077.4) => 33.8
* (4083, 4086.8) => 36.5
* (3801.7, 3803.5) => 31.1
